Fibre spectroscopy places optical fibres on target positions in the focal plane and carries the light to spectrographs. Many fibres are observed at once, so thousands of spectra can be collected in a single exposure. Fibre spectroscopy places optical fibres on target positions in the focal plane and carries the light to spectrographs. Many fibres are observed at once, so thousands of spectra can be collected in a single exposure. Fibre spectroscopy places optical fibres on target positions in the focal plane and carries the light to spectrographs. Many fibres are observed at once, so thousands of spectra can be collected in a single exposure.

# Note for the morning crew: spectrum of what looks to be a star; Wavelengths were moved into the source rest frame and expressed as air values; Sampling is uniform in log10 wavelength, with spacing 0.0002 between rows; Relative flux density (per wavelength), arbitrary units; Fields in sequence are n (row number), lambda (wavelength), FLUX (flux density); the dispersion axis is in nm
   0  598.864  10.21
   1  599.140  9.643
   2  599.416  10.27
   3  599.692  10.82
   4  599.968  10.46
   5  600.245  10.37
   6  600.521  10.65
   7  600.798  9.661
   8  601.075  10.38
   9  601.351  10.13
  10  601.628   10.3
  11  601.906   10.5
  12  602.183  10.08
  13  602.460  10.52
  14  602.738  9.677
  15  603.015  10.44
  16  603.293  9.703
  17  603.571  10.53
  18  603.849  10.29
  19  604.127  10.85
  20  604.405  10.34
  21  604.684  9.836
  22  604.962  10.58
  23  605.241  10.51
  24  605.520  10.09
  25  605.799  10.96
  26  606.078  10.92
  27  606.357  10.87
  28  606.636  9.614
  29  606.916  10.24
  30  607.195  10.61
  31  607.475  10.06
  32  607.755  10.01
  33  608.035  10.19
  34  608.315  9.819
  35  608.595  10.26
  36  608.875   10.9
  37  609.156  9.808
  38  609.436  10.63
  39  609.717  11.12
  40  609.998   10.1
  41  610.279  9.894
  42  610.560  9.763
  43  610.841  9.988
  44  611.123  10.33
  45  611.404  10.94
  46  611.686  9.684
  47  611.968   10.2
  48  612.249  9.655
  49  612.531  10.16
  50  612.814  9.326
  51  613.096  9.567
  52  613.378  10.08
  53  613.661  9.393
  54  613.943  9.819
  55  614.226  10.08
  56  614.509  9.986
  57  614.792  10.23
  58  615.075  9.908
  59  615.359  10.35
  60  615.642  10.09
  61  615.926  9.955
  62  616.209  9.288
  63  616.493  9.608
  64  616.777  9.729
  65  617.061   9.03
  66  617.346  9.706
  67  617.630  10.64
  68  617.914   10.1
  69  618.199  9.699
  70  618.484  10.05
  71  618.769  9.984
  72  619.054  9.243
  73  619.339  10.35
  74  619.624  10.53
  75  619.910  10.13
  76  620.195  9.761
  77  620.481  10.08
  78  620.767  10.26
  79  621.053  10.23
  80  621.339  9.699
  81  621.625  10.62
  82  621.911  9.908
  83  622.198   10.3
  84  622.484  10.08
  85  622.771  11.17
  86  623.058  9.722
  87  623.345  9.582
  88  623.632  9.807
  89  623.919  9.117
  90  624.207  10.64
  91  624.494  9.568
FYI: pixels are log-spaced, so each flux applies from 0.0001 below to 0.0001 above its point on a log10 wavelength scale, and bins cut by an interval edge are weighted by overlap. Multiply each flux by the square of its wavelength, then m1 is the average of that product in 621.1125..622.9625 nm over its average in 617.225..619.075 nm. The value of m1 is 1.0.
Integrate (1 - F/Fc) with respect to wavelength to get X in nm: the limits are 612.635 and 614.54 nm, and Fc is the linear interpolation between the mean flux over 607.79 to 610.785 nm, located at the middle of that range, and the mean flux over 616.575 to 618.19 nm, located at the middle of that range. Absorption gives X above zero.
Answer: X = 0.05 nm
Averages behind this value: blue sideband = 10.2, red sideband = 9.82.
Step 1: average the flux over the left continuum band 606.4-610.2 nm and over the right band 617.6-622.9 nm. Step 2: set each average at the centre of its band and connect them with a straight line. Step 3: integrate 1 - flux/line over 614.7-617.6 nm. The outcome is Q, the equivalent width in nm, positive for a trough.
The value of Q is 0.10 nm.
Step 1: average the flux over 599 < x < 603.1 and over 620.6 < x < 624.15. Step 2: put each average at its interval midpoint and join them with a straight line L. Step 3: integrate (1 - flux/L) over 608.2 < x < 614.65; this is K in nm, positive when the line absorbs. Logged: 0.06 nm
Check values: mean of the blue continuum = 10.3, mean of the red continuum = 10.1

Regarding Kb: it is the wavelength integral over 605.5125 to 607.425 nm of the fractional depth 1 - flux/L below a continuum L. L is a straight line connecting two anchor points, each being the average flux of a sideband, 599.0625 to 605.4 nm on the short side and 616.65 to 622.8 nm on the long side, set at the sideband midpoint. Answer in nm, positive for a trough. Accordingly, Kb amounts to -0.047 nm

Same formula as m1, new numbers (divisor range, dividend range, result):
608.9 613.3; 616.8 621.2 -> 1.01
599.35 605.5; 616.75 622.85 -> 1.03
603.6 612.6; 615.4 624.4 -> 1.01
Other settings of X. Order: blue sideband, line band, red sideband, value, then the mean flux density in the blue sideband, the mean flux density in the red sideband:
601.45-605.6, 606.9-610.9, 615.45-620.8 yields -0.03 nm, 10.3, 9.9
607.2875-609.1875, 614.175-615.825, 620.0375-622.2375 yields 0.01 nm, 10.2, 10.1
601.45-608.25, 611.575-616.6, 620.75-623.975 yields 0.16 nm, 10.3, 10.1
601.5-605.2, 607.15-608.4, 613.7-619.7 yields 0.01 nm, 10.3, 9.91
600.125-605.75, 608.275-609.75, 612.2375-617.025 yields -0.05 nm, 10.3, 9.82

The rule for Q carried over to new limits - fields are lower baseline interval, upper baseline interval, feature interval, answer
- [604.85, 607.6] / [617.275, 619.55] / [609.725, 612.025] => 0.02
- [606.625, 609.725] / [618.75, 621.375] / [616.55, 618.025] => 0.04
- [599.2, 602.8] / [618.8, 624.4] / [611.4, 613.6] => 0.06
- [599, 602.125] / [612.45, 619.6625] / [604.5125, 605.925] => -0.03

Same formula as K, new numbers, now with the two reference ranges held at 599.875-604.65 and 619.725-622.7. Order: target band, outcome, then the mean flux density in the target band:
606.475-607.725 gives 0.01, 10.1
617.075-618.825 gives 0.03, 9.96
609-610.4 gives -0.01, 10.3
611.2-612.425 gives 0.01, 10.1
